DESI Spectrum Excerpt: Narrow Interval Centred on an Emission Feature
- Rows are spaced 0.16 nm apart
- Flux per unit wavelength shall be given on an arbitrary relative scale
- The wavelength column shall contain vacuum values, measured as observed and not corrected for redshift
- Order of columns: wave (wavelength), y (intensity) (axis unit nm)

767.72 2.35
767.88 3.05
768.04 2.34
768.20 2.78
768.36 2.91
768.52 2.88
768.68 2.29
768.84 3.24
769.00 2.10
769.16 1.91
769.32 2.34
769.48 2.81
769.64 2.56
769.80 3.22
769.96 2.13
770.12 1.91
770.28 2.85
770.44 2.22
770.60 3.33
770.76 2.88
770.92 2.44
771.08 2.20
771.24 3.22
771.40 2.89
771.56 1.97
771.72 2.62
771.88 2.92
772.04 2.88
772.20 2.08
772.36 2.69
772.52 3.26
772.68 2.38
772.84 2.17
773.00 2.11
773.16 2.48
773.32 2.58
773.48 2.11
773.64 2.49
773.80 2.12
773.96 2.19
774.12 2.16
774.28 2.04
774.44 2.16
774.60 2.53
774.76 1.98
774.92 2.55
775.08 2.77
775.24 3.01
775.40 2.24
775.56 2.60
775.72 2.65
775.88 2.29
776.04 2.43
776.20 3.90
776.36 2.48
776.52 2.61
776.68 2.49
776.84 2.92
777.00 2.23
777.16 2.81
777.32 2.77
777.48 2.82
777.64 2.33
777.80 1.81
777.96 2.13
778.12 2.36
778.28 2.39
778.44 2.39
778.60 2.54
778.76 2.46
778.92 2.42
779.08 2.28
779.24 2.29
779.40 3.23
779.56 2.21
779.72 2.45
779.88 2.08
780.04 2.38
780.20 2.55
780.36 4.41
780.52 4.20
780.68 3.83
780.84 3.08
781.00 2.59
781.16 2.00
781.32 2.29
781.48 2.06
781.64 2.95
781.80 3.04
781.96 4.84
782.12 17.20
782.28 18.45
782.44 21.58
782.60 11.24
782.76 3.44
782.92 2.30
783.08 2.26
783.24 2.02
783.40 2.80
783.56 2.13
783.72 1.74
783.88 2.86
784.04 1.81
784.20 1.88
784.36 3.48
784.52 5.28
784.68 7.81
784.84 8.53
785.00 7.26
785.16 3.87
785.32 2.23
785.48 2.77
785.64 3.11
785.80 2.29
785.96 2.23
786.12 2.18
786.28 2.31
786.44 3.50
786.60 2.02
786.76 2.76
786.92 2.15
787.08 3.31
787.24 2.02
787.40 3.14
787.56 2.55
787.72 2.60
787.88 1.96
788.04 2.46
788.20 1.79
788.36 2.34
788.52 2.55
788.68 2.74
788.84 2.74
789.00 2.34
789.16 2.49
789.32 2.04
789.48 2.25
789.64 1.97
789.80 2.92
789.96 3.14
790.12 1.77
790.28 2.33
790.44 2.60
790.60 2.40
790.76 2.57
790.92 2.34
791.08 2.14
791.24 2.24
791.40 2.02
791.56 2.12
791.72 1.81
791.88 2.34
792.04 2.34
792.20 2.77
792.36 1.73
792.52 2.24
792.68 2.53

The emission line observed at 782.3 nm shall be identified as H-alpha 6563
